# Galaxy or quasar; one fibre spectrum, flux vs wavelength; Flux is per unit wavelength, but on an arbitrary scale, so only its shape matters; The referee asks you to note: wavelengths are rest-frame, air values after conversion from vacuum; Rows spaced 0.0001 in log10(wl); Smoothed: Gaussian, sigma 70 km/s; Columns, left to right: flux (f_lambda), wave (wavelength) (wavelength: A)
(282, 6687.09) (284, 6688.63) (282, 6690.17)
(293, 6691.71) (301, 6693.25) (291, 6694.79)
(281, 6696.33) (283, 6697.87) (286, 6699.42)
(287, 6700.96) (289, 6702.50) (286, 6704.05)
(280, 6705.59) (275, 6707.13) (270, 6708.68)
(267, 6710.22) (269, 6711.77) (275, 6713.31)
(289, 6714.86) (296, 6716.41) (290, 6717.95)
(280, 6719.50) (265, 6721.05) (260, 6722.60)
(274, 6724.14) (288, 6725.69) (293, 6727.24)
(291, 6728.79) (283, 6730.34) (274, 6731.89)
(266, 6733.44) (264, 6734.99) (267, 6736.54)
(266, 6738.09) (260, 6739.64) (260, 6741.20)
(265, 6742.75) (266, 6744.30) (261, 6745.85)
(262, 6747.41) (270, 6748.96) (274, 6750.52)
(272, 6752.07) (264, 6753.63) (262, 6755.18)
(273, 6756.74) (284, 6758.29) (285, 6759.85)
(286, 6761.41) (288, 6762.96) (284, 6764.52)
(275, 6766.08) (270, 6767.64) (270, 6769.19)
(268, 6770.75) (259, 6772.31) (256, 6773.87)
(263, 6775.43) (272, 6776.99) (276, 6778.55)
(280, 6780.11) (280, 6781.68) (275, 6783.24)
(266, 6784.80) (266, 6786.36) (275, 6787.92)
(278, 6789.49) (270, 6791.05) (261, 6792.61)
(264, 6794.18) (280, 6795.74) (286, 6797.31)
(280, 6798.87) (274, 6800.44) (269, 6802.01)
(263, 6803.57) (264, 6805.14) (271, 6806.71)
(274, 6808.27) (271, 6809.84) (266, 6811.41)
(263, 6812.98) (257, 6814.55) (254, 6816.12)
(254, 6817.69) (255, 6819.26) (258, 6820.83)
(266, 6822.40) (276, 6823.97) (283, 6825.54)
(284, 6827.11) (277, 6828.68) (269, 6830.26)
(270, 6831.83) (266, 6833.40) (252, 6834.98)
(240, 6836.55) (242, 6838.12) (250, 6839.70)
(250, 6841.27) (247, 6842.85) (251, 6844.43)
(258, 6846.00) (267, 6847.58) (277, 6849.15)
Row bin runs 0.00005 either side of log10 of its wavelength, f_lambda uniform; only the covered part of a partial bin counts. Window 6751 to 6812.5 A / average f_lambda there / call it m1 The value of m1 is 272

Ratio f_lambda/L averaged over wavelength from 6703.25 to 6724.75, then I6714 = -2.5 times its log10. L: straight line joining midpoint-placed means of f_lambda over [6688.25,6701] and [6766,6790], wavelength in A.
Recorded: 0.03 mag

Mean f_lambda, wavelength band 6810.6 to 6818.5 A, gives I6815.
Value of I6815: 259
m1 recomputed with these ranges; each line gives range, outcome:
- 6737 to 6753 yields 266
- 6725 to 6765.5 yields 273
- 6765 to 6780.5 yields 269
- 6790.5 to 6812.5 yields 271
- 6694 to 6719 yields 282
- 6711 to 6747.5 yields 274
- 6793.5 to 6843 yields 265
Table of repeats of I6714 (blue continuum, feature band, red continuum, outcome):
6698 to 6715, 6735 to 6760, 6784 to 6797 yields 0.03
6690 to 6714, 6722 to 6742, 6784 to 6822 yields 0.02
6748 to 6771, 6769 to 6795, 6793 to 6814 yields 0.01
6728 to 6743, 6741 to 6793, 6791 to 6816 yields -0.01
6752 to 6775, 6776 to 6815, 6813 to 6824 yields -0.03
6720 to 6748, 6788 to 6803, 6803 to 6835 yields -0.02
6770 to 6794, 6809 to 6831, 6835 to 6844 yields -0.05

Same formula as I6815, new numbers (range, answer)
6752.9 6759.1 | 271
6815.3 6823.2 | 257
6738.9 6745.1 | 263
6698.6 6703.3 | 287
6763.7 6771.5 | 274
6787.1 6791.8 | 274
